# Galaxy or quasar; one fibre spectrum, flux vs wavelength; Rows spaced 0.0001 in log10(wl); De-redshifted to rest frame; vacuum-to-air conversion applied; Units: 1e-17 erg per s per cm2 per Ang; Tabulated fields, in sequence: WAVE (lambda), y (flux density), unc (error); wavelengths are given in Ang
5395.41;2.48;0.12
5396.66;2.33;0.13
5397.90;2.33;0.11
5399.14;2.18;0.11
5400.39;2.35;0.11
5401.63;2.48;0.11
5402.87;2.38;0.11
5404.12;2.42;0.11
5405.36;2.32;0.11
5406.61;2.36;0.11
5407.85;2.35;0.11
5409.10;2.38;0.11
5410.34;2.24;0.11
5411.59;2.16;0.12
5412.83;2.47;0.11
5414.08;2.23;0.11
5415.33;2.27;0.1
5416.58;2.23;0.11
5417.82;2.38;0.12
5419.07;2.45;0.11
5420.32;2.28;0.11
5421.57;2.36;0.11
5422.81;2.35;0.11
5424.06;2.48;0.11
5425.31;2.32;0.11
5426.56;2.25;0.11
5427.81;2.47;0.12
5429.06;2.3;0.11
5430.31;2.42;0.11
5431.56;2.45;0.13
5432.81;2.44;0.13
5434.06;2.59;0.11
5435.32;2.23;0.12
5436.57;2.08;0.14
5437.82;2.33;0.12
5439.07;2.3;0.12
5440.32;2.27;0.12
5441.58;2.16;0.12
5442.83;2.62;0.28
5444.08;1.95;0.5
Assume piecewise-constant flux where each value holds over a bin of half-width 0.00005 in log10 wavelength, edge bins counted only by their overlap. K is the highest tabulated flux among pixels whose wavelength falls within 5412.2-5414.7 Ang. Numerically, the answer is 2.47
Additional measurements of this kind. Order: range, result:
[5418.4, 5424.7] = 2.48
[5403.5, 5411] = 2.42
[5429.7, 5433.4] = 2.45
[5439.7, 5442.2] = 2.27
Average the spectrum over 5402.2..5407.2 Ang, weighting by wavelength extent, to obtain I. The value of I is 2.37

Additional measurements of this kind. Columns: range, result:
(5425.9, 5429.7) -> 2.34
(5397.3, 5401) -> 2.28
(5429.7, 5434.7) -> 2.47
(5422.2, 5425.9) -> 2.38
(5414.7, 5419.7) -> 2.33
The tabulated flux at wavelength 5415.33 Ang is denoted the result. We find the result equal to 2.27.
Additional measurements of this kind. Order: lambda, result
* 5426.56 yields 2.25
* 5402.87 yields 2.38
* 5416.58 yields 2.23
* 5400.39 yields 2.35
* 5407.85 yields 2.35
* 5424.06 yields 2.48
